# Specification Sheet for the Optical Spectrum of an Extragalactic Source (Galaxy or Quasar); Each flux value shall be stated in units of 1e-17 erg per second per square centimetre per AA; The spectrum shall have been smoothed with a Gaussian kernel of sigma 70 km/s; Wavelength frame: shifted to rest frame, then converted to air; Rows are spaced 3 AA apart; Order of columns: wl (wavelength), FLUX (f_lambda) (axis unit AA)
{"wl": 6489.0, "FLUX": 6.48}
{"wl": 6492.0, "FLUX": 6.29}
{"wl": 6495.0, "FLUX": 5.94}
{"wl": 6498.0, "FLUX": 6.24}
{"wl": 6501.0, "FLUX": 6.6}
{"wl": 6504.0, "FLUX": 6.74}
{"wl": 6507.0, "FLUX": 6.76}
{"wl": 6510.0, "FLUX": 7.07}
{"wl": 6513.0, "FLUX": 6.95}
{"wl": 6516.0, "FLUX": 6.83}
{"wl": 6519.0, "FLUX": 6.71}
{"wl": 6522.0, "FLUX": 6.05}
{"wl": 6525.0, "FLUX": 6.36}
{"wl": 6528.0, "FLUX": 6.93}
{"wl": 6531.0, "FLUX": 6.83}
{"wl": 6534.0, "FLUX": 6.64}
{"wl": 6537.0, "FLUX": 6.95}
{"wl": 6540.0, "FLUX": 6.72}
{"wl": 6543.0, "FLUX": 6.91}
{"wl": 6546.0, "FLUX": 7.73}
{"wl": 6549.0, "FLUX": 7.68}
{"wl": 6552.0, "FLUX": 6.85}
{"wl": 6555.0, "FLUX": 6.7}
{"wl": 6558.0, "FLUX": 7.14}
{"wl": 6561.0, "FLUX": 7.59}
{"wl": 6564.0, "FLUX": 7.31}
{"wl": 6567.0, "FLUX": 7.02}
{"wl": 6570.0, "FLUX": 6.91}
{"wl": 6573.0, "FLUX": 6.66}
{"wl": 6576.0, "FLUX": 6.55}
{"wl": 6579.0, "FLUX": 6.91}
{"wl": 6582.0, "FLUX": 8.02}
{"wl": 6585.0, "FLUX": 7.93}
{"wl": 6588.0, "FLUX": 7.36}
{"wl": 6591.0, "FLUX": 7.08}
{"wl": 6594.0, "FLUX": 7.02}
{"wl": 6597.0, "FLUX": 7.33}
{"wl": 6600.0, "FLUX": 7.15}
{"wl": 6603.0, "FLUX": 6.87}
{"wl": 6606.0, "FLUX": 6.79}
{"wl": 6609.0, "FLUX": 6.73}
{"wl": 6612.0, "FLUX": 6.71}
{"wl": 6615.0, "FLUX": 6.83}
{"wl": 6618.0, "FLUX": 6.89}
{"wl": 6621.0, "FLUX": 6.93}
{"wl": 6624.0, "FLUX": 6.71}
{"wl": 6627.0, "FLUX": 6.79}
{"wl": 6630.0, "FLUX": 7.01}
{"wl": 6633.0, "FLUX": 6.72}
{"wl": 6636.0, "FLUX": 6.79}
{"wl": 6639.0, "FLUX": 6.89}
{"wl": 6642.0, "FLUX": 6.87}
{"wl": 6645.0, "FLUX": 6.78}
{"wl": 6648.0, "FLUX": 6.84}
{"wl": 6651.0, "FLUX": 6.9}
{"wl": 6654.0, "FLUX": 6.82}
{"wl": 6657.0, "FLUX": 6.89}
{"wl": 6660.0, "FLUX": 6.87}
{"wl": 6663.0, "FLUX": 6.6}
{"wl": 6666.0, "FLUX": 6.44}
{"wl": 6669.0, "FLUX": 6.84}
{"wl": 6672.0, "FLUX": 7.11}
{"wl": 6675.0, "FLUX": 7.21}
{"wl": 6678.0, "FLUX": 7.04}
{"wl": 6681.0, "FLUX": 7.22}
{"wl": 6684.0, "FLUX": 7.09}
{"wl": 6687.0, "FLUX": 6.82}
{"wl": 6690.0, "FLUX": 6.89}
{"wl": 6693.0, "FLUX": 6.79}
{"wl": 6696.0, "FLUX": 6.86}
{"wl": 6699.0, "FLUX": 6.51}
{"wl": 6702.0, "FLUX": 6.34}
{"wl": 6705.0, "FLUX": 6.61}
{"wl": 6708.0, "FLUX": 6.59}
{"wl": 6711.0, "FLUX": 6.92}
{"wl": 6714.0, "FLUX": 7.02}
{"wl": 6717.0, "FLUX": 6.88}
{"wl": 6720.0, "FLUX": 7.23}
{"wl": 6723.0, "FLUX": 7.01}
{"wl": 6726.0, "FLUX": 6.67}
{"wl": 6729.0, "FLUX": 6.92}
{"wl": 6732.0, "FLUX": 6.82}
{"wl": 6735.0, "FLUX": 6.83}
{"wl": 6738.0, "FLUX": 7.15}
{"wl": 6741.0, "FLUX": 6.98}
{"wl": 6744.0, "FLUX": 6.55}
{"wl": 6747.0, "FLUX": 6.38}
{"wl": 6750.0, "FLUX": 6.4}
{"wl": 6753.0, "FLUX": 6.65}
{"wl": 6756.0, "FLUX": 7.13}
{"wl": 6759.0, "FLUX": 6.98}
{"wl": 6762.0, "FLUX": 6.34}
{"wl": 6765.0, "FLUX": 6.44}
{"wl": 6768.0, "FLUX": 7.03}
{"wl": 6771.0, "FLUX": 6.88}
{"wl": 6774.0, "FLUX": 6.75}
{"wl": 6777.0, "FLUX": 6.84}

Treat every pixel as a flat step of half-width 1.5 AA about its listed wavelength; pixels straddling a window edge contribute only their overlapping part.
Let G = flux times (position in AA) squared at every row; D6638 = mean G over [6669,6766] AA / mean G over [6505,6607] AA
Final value 1.02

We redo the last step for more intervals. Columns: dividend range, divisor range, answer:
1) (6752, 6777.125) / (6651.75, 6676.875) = 1.02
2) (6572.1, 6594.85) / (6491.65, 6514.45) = 1.12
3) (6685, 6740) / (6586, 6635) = 1.01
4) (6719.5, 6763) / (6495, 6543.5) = 1.09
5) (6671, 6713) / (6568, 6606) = 0.99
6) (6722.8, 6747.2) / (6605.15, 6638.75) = 1.04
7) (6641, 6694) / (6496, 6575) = 1.04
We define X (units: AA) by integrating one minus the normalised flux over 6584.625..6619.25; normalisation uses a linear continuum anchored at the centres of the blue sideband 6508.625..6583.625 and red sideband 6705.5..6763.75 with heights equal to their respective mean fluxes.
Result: -0.57 AA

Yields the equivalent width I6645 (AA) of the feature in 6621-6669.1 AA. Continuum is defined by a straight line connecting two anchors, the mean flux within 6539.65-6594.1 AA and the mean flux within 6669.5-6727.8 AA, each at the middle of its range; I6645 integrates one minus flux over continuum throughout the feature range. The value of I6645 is 1.4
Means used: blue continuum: 7.18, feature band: 6.8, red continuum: 6.88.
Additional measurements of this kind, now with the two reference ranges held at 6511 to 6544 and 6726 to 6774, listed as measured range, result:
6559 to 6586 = -1.88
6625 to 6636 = -0.14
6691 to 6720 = 0.00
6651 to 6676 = -0.36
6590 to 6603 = -0.74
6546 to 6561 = -1.08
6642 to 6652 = -0.15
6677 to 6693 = -0.57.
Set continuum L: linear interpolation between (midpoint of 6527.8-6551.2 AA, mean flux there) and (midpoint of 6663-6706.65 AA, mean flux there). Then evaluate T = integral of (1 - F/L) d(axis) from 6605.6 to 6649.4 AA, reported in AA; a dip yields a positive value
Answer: 0.62 AA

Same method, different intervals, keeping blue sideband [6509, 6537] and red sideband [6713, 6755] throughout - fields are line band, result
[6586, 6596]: -0.7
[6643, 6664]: -0.1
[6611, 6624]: -0.1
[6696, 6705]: 0.4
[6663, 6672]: 0.1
